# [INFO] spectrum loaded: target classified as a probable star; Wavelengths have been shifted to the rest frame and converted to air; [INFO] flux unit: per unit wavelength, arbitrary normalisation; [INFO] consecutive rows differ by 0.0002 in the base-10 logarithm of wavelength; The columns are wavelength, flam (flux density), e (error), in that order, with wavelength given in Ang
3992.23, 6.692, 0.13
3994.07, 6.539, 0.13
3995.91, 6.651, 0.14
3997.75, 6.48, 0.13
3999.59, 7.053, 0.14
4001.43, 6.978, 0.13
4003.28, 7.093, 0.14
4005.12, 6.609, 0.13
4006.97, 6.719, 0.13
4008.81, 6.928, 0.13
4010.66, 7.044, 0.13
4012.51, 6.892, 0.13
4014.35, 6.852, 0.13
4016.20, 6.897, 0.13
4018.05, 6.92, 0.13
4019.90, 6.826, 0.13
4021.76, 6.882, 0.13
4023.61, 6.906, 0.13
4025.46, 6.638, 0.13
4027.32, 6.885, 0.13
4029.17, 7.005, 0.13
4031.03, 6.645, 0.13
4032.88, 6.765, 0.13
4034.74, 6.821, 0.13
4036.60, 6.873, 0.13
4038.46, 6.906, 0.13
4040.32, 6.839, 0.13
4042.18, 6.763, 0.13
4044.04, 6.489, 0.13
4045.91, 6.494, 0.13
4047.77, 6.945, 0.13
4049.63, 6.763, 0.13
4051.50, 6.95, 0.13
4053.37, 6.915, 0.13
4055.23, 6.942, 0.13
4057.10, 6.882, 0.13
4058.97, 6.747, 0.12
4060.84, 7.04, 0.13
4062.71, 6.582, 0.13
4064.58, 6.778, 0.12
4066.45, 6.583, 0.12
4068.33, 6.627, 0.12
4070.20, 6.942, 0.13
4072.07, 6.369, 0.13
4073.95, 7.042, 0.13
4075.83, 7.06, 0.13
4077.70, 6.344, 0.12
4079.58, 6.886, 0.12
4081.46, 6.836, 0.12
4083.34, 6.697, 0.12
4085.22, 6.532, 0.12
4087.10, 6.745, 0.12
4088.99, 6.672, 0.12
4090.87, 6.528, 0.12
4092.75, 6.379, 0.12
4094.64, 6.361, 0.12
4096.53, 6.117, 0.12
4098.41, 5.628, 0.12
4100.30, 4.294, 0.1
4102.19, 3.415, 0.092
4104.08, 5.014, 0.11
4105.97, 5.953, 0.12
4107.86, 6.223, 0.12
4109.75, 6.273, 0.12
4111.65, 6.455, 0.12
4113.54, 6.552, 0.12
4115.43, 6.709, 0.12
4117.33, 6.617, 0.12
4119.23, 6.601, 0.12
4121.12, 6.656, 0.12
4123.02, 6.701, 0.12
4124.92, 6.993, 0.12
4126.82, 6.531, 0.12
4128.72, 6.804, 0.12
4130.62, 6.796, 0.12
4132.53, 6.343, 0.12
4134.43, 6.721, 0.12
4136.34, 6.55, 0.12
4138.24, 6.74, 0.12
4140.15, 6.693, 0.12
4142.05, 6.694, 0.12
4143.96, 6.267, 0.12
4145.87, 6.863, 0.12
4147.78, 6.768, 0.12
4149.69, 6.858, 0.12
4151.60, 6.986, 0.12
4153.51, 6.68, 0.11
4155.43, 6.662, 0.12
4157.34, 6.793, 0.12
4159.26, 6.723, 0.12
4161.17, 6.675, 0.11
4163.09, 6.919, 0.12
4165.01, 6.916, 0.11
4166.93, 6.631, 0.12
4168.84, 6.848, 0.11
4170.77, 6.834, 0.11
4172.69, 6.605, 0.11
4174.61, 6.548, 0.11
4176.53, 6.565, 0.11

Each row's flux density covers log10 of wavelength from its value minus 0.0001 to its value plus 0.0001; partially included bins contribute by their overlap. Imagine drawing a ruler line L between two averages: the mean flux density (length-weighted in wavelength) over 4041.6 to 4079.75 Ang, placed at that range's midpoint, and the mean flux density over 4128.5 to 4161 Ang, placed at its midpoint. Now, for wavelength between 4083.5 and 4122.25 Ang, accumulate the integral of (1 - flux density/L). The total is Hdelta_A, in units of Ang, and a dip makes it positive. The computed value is 3.6 Ang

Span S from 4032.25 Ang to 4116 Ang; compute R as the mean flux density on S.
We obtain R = 6.48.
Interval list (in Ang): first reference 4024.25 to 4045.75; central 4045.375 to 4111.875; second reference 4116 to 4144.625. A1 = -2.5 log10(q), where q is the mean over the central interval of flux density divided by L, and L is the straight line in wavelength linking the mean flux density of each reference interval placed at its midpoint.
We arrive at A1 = 0.05 mag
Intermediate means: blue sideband 6.77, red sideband 6.65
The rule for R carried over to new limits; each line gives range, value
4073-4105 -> 6.15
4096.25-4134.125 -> 6.15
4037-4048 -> 6.73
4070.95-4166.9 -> 6.48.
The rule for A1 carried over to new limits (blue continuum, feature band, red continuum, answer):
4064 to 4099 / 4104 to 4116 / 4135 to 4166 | 0.070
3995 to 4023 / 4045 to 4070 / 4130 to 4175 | 0.002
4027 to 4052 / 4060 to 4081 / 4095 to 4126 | -0.049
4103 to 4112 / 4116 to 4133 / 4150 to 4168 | -0.081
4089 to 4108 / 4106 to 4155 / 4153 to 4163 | -0.072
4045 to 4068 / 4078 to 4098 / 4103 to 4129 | 0.009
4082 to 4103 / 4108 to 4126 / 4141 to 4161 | -0.052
